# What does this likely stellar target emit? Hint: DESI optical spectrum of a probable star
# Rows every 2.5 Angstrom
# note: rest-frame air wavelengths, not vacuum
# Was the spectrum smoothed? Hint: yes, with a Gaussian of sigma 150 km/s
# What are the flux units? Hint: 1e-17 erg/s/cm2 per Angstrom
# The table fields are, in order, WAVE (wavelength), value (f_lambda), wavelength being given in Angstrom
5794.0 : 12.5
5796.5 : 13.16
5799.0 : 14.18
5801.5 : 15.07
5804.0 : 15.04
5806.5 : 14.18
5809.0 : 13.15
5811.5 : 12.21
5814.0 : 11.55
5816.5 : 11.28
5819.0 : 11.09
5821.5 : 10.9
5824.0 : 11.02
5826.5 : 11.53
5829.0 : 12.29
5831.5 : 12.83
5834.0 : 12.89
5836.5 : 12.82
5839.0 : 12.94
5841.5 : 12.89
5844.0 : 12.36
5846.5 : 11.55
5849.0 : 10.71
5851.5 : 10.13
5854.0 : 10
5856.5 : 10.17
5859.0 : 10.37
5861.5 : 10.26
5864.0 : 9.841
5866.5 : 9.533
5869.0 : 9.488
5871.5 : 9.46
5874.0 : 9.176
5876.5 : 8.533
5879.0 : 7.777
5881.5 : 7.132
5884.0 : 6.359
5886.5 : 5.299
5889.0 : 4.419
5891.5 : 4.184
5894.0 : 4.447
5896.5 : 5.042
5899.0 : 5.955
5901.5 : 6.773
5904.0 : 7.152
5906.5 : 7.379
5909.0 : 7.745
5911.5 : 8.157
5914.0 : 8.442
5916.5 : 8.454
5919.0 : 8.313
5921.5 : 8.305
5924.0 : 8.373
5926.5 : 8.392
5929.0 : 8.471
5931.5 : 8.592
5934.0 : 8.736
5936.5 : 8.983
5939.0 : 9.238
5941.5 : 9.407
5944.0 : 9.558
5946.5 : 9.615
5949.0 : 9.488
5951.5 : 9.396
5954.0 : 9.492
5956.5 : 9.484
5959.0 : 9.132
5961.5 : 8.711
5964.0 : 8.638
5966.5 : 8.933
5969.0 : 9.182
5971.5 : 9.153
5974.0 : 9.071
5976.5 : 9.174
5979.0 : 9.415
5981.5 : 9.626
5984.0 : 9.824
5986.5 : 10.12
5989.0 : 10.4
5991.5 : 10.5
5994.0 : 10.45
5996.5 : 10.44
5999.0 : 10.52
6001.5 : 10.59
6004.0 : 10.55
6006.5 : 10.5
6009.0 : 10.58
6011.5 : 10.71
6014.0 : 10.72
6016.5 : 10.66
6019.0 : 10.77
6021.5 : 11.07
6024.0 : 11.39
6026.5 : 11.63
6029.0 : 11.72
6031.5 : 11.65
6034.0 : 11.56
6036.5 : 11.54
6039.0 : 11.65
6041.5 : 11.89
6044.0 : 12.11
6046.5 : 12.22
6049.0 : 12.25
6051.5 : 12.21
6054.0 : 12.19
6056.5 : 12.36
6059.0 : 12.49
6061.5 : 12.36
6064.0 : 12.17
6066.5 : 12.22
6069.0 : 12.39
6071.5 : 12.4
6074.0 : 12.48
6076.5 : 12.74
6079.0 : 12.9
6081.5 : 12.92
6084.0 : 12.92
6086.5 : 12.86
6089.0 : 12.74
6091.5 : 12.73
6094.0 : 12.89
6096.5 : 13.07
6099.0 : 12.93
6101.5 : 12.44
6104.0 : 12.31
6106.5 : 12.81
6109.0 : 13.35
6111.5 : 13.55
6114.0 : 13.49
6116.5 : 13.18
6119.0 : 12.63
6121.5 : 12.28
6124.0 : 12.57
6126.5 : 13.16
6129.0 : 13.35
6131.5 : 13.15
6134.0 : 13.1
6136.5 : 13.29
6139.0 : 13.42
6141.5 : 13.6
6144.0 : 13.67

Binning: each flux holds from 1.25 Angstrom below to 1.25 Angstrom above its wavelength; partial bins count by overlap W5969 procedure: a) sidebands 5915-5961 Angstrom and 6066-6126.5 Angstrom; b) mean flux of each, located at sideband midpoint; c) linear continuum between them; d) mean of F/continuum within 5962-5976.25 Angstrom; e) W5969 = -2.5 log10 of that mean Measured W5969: 0.08 mag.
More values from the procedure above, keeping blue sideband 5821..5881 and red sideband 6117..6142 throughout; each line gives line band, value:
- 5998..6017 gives 0.138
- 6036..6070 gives 0.023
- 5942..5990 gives 0.240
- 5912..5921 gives 0.325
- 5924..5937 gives 0.309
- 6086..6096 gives -0.008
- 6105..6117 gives -0.031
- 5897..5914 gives 0.483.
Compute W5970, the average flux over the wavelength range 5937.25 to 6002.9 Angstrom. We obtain 9.6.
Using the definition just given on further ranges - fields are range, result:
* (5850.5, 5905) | 7.79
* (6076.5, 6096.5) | 12.9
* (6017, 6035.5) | 11.4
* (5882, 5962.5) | 7.85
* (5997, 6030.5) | 10.9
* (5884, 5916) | 6.31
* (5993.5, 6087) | 11.7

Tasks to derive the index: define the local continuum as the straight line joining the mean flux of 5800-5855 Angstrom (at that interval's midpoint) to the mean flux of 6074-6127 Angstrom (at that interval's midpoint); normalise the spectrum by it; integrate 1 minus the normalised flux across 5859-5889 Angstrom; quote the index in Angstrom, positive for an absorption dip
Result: 9.7 Angstrom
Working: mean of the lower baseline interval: 12.2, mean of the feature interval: 8.35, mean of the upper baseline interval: 12.9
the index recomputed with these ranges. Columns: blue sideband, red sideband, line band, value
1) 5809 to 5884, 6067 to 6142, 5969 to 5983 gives 3.01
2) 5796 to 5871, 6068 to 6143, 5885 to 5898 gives 7.89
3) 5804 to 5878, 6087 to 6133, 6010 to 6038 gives 2.66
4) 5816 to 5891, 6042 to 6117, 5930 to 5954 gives 4.04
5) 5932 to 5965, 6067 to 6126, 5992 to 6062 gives -1.51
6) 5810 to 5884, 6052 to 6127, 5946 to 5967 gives 4.36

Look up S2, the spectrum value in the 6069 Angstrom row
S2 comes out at 12.39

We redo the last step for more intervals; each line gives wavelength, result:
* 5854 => 10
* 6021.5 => 11.07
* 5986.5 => 10.12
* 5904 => 7.152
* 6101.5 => 12.44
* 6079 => 12.9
